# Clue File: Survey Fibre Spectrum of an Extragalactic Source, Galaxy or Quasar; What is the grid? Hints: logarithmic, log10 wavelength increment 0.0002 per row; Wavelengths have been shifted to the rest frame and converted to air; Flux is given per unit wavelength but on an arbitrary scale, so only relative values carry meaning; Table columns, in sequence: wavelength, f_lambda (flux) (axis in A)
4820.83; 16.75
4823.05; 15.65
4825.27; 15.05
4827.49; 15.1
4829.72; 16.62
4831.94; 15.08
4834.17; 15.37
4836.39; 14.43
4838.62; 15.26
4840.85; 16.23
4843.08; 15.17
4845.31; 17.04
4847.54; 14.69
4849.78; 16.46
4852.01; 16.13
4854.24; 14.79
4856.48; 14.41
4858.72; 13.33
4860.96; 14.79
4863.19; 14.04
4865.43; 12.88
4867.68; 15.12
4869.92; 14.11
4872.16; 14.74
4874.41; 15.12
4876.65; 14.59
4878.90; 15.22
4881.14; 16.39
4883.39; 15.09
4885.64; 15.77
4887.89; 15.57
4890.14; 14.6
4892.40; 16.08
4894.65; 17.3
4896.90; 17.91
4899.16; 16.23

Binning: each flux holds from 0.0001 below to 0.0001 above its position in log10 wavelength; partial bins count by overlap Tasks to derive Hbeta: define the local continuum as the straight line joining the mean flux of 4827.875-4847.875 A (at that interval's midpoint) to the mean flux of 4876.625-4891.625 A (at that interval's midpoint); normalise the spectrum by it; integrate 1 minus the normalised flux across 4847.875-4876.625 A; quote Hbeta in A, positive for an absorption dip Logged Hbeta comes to 1.5 A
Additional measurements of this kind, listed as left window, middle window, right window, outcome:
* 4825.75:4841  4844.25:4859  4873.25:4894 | 0.0 A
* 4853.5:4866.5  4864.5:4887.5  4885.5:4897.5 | 0.3 A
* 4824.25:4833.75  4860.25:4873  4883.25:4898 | 1.3 A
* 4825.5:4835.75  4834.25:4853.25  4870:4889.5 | -0.3 A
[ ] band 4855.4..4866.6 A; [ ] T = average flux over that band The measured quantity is 13.9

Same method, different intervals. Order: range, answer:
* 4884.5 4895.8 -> 15.9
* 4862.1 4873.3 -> 14.2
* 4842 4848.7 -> 15.6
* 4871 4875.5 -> 14.9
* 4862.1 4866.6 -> 13.4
